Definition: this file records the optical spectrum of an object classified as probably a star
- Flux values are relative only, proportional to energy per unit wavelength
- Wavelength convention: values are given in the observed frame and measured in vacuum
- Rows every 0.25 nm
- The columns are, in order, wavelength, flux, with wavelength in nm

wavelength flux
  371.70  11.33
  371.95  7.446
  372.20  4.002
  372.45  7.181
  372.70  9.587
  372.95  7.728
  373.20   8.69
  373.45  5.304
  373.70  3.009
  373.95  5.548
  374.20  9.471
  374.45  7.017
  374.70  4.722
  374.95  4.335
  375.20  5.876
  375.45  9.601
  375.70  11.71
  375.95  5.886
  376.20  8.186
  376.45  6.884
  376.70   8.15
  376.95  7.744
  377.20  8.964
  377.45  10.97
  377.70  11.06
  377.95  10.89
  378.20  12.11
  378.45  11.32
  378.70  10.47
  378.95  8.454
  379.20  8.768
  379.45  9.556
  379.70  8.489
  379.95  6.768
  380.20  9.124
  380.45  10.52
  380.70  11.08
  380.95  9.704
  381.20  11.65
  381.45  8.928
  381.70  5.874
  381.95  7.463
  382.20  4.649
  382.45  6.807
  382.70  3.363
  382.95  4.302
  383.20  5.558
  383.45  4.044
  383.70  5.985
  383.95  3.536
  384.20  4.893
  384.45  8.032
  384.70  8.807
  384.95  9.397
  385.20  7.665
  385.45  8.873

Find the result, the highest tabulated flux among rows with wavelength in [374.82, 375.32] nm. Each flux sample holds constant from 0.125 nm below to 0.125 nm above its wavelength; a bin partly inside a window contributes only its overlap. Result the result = 5.876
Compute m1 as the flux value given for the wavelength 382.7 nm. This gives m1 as 3.363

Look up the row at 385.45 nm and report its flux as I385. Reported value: 8.873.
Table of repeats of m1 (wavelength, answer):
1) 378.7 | 10.47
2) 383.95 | 3.536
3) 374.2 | 9.471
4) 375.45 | 9.601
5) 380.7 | 11.08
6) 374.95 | 4.335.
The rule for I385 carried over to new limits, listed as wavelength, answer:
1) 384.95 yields 9.397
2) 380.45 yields 10.52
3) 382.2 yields 4.649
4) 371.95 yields 7.446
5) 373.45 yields 5.304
